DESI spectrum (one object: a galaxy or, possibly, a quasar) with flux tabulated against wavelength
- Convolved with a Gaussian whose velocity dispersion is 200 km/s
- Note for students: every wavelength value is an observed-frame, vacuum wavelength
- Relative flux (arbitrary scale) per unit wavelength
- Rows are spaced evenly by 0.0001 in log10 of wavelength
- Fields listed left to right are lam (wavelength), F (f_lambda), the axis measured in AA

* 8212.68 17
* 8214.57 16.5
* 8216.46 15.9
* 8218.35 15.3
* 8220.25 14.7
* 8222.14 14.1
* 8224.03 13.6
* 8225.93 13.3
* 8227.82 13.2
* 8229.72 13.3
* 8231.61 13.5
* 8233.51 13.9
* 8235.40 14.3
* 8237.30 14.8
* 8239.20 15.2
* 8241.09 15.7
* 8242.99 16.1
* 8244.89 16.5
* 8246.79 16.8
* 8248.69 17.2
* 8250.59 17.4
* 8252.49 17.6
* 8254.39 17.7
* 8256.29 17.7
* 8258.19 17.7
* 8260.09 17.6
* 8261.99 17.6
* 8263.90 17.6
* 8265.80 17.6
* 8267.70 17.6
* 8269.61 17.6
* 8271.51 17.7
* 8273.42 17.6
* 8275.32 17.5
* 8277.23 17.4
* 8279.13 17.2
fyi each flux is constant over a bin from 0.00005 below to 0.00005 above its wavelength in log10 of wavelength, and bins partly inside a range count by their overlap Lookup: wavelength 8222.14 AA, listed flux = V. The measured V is 14.1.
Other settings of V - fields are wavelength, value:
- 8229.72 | 13.3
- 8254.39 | 17.7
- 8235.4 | 14.3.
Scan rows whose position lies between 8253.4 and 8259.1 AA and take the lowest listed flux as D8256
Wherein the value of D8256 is 17.7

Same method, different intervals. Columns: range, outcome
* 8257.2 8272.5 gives 17.6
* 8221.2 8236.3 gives 13.2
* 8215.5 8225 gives 13.6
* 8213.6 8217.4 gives 15.9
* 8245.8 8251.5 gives 16.8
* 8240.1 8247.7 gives 15.7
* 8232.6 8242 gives 13.9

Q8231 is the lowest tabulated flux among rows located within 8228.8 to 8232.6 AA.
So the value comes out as 13.3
